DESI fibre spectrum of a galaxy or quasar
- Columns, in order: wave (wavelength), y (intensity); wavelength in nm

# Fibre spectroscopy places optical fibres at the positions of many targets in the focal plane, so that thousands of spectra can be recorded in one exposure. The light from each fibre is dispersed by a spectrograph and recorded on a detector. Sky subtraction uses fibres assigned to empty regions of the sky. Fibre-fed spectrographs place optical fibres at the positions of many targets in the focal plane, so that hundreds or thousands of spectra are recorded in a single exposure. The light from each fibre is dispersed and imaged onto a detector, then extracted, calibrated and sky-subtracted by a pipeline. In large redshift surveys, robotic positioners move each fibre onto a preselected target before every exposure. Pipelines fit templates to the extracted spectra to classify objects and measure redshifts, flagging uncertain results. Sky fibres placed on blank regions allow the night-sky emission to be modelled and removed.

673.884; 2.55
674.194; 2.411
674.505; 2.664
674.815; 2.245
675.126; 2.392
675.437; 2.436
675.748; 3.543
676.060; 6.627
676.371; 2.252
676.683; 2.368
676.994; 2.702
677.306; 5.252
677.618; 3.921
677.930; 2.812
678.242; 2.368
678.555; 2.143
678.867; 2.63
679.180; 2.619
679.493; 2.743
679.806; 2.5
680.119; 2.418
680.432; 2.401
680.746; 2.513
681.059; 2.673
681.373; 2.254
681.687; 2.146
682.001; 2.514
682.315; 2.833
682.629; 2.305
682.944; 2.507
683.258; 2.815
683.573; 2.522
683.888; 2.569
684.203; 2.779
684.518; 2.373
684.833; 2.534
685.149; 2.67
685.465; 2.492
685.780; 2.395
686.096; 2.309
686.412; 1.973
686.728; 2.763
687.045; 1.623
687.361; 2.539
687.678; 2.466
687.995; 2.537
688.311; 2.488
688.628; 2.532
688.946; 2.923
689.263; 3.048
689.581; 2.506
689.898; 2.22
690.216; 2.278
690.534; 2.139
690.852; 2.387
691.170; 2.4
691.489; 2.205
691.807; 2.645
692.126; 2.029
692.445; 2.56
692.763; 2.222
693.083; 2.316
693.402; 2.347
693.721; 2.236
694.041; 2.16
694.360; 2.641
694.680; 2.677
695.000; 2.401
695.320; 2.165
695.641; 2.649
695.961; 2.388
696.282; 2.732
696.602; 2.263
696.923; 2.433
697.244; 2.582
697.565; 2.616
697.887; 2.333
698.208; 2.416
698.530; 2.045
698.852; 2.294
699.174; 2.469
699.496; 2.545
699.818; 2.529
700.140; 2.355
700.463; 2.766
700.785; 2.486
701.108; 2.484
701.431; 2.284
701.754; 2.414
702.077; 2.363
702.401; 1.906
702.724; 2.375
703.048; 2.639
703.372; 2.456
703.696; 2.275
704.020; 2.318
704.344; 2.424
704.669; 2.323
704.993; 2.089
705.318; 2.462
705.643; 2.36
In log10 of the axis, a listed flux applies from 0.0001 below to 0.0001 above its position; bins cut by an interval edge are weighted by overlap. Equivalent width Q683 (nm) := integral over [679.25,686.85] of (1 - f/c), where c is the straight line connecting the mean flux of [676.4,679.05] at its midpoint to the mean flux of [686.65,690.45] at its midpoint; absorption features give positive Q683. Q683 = 0.65 nm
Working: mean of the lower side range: 2.98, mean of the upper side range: 2.48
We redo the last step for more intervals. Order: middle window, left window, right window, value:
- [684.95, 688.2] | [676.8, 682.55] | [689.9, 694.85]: 0.19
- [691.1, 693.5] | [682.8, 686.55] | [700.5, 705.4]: 0.10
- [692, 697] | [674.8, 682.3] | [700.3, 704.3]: 0.31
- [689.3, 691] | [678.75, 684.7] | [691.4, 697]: 0.06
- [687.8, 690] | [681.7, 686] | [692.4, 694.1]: -0.19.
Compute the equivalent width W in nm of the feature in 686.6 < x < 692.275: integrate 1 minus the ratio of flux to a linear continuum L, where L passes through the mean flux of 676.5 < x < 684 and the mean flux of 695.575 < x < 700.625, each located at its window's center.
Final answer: 0.31 nm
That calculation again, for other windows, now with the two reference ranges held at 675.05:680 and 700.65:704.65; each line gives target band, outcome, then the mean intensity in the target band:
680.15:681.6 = 0.27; 2.44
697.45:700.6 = 0.05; 2.43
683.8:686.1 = 0.28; 2.53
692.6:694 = 0.19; 2.27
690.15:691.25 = 0.17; 2.3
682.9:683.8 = 0.09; 2.63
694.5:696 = 0.07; 2.46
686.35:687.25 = 0.21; 2.16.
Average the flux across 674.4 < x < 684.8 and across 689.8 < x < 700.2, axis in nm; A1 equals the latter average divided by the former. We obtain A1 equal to 0.86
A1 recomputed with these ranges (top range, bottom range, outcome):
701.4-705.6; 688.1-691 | 0.93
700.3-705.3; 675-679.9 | 0.77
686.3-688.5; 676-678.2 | 0.67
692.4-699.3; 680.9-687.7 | 0.98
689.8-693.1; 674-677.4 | 0.74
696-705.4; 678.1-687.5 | 0.97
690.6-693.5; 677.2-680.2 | 0.80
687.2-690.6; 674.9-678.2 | 0.75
